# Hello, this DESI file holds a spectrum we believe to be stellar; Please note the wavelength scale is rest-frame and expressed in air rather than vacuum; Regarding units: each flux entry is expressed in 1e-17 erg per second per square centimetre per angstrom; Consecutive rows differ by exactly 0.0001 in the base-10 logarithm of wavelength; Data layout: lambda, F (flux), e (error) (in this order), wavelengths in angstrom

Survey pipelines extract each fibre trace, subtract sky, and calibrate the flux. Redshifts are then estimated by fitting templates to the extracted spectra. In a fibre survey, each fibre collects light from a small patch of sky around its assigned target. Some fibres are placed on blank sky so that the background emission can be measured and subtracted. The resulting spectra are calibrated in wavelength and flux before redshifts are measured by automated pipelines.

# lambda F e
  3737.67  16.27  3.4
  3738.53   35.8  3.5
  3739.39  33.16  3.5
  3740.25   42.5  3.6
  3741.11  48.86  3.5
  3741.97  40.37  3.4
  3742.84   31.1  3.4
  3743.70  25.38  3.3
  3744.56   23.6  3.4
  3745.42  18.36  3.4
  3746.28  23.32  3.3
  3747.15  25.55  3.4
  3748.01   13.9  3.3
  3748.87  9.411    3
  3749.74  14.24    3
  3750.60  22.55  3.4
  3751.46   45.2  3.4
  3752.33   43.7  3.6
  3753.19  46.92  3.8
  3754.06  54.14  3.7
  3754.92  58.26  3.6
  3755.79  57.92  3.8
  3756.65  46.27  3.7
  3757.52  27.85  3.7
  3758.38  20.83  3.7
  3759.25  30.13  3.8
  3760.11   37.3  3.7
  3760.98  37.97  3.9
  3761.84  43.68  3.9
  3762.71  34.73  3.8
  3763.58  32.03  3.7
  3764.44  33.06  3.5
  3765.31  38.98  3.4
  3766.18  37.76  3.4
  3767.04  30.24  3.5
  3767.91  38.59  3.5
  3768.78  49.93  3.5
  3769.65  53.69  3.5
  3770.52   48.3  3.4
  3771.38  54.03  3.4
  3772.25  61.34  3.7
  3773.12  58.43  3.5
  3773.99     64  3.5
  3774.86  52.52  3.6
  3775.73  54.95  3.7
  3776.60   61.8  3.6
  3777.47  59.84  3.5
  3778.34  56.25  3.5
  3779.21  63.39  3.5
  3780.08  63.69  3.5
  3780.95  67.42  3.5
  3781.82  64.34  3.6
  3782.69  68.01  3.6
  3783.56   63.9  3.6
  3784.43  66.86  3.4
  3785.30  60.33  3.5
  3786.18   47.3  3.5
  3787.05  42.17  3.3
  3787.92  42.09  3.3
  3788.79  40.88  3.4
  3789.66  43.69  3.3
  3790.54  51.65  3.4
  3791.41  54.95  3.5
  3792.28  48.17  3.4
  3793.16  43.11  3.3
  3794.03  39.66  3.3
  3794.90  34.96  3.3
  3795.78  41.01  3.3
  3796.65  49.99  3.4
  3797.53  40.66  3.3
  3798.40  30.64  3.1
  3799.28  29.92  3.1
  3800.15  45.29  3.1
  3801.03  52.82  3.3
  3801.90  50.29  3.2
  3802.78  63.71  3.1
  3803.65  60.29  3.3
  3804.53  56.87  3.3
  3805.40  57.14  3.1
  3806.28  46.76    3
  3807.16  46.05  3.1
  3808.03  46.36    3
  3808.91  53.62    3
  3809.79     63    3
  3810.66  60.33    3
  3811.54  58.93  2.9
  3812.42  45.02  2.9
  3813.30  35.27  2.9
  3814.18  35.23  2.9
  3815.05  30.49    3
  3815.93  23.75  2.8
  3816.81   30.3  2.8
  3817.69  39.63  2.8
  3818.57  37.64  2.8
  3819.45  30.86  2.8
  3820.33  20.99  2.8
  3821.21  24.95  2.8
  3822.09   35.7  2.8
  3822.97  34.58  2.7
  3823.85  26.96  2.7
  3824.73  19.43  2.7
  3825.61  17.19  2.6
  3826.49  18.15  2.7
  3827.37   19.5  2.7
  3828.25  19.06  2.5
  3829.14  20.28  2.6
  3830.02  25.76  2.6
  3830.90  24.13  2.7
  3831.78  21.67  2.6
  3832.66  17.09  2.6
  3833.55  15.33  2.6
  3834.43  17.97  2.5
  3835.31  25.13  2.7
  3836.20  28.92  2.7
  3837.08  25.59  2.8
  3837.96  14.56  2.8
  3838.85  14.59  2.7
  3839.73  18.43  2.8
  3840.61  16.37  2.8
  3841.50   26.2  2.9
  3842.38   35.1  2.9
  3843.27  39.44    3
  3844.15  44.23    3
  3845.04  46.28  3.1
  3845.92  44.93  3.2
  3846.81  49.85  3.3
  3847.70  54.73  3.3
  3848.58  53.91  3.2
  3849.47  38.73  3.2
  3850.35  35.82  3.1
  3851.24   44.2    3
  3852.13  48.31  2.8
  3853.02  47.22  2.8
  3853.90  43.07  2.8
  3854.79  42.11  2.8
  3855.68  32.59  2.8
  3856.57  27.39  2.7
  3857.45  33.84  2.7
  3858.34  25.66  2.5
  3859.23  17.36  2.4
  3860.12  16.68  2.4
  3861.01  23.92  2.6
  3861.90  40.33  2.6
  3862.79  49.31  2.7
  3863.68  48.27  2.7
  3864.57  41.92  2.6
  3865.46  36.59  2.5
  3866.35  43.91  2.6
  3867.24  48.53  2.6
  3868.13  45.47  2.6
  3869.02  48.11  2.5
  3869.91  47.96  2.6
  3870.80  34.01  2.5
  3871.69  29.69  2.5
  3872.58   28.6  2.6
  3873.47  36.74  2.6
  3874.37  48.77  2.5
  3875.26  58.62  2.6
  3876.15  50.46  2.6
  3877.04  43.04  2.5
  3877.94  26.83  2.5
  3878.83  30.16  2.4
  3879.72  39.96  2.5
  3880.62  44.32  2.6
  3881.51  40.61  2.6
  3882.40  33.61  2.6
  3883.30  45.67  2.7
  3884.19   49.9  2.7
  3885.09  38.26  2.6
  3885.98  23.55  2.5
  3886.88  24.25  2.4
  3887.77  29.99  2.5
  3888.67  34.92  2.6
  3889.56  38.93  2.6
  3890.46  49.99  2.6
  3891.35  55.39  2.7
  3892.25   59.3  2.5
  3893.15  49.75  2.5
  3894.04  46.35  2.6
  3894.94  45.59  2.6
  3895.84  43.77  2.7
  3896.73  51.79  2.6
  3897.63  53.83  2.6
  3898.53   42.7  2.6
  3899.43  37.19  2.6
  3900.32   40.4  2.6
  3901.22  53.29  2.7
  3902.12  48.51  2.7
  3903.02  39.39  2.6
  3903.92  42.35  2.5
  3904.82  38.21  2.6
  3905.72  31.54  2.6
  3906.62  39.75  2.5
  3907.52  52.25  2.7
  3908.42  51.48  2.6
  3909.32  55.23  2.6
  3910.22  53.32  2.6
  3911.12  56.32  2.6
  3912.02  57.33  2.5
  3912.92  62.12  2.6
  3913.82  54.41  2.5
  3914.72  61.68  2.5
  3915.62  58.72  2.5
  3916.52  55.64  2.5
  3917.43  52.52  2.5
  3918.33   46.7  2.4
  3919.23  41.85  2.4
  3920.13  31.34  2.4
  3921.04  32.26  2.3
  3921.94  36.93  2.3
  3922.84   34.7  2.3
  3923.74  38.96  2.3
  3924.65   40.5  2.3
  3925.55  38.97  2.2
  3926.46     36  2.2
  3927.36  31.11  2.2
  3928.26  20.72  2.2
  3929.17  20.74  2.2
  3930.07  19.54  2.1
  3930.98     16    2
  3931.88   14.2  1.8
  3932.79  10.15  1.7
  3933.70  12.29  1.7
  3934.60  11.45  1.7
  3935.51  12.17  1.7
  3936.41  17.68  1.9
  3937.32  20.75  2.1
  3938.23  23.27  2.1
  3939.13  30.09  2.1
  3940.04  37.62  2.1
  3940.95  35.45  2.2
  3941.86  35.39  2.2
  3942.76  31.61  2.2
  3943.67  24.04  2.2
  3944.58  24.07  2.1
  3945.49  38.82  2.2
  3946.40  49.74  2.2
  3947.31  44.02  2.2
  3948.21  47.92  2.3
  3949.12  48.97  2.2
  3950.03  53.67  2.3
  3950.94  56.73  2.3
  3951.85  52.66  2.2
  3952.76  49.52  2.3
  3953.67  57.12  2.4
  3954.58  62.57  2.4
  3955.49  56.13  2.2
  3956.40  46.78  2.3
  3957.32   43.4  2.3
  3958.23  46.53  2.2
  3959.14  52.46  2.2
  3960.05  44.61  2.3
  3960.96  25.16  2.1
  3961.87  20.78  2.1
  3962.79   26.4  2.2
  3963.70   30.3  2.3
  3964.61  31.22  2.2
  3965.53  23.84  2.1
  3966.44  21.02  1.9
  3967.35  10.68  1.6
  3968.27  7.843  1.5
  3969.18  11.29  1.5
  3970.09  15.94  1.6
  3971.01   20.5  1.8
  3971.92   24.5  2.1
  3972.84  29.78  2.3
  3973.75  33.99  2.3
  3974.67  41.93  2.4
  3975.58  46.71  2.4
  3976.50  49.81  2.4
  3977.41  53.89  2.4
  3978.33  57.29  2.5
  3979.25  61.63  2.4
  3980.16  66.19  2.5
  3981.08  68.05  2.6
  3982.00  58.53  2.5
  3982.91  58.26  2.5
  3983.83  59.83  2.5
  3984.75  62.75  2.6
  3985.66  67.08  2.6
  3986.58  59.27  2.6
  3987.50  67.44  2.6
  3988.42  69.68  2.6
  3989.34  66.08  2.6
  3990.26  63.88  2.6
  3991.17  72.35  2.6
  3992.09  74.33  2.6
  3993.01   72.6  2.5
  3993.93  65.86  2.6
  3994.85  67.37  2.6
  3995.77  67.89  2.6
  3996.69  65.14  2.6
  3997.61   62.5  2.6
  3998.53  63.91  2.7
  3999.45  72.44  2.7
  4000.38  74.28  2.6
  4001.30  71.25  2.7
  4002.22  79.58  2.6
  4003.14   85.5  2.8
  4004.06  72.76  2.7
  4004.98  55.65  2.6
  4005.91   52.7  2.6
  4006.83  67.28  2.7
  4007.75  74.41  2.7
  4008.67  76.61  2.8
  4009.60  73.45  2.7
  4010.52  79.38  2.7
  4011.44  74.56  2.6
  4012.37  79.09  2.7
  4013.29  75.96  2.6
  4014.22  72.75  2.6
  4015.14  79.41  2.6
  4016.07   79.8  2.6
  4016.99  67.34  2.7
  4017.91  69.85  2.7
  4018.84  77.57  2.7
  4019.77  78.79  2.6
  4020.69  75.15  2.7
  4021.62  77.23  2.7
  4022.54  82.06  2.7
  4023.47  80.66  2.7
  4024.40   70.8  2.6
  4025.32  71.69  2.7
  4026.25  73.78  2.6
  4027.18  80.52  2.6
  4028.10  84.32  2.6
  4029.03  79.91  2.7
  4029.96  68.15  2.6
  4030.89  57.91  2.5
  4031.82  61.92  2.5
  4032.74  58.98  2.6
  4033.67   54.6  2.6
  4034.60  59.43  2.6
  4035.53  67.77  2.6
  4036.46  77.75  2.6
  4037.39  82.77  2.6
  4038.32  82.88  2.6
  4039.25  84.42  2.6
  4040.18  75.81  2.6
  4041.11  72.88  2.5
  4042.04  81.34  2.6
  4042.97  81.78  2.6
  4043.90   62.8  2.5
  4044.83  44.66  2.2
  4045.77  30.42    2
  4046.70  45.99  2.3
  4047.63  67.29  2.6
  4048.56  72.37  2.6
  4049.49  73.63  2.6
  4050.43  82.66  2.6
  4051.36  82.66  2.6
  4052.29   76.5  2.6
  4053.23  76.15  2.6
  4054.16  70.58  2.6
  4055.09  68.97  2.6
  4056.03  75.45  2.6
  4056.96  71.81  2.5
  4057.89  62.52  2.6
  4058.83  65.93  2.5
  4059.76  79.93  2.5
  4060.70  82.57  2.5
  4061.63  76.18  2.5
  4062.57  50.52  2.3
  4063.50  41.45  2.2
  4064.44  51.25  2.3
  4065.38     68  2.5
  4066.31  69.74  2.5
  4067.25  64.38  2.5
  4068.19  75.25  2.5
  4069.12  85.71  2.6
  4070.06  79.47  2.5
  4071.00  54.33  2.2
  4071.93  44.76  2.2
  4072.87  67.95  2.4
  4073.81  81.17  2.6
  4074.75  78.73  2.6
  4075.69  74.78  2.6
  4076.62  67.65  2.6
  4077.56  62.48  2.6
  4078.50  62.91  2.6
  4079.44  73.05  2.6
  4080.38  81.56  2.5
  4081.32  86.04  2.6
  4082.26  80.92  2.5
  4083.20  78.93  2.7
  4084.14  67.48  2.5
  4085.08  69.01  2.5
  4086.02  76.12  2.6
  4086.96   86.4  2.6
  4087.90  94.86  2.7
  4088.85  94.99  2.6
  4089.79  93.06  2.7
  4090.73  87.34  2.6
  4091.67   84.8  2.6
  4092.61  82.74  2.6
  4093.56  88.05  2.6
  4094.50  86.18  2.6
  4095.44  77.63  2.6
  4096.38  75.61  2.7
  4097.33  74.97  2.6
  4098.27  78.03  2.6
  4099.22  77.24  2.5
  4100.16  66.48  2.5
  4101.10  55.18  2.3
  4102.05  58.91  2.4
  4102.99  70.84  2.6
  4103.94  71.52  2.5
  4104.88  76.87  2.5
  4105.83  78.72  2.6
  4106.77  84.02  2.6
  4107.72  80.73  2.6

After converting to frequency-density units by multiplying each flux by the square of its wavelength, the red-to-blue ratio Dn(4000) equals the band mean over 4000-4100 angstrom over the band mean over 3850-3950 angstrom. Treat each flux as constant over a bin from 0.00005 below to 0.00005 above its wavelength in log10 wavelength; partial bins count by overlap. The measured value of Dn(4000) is 2.0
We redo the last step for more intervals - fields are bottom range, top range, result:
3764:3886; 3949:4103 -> 1.77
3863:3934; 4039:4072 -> 1.79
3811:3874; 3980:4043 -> 2.35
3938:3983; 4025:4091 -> 1.89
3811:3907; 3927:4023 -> 1.47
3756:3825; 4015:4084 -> 1.77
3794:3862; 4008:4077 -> 2.24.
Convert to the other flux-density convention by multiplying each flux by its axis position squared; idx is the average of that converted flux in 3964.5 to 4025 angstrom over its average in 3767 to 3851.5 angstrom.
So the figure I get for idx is 1.61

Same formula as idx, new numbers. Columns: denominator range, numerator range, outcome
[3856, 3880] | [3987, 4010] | 1.96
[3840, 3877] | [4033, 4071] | 1.93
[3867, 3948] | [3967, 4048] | 1.73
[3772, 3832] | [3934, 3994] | 1.06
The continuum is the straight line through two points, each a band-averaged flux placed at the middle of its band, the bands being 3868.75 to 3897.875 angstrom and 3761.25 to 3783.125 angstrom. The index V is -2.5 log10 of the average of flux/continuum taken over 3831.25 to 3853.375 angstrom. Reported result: 0.34 mag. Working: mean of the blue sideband 51.6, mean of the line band 32.9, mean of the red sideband 41.8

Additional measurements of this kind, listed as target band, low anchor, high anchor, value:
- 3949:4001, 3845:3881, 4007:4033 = 0.287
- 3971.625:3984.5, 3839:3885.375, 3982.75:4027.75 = 0.264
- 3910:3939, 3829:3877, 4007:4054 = 0.380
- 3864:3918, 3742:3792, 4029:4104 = 0.238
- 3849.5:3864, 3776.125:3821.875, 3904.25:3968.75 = 0.206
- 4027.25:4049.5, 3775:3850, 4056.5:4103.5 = 0.003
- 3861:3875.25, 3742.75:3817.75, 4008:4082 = 0.267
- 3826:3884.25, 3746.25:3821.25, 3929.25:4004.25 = 0.278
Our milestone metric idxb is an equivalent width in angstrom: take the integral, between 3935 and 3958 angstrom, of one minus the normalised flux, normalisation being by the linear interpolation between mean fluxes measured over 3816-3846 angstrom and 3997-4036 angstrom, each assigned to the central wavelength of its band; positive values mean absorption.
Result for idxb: 6.3 angstrom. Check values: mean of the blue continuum 26.1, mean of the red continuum 71.9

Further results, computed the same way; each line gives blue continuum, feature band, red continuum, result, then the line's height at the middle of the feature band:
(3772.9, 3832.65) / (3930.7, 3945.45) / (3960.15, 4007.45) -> 8.0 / 50.1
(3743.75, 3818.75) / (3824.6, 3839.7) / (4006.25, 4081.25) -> 9.0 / 49.9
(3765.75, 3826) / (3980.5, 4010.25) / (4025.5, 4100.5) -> -0.8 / 66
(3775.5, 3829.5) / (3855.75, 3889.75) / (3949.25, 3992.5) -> 5.9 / 45.3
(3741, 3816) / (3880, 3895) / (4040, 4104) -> 3.6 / 55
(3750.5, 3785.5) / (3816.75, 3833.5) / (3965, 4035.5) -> 8.7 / 52.4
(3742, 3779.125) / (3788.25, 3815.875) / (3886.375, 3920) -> -2.9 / 42.3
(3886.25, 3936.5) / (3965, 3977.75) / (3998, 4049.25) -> 6.6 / 56.7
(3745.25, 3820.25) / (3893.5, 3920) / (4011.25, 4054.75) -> 4.5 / 58.4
